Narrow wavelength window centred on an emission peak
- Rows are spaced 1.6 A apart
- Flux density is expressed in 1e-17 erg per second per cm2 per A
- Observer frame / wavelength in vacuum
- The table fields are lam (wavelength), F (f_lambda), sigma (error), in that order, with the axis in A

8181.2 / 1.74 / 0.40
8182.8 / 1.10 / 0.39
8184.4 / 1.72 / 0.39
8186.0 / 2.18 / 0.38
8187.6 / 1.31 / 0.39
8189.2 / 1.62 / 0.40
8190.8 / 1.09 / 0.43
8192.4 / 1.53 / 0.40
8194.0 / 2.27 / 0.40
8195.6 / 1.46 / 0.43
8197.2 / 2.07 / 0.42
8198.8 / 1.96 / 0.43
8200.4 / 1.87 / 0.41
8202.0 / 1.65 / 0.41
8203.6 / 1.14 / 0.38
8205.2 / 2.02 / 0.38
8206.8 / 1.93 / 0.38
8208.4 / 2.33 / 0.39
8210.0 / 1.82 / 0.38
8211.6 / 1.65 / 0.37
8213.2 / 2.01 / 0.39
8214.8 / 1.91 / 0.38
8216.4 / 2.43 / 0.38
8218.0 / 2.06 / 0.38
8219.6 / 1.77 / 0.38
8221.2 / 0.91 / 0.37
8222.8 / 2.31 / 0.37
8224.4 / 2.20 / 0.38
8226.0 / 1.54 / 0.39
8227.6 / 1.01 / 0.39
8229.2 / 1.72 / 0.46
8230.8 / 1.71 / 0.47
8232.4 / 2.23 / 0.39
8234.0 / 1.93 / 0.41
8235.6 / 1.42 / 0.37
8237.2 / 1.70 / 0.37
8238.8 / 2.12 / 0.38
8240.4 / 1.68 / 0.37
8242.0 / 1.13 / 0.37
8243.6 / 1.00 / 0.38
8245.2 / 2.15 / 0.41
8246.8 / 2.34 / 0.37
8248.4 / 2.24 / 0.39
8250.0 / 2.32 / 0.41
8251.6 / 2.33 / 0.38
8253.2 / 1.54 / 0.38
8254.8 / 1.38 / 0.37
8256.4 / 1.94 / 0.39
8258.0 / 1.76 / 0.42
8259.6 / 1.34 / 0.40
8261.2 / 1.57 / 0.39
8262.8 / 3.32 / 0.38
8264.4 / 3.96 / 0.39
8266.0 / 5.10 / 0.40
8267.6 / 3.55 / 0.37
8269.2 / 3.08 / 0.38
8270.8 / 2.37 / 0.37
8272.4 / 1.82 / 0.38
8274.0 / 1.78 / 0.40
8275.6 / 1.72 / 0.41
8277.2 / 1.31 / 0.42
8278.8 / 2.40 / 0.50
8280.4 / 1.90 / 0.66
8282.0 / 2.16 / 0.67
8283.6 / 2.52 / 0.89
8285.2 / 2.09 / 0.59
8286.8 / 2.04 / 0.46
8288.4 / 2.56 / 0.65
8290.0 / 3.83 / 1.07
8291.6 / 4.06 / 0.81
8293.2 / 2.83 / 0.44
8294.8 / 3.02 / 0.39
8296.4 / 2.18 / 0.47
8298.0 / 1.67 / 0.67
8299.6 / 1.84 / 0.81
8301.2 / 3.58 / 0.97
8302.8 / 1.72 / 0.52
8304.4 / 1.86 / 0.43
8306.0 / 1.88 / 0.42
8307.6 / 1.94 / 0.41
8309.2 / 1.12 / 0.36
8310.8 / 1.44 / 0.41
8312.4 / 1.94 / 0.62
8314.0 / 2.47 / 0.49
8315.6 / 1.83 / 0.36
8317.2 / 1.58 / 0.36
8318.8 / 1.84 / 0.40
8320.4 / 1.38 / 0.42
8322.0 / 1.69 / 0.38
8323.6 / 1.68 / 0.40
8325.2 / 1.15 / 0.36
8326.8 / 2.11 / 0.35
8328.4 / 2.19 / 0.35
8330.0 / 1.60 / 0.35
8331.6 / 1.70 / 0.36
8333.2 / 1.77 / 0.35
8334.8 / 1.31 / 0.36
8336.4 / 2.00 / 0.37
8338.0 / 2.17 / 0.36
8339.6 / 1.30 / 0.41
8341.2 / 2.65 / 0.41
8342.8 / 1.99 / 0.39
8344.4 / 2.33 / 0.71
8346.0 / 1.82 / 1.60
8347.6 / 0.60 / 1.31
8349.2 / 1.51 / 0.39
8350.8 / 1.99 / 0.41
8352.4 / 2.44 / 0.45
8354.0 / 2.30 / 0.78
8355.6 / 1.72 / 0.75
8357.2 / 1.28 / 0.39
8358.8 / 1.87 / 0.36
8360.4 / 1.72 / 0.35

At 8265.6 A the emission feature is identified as H-alpha 6563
